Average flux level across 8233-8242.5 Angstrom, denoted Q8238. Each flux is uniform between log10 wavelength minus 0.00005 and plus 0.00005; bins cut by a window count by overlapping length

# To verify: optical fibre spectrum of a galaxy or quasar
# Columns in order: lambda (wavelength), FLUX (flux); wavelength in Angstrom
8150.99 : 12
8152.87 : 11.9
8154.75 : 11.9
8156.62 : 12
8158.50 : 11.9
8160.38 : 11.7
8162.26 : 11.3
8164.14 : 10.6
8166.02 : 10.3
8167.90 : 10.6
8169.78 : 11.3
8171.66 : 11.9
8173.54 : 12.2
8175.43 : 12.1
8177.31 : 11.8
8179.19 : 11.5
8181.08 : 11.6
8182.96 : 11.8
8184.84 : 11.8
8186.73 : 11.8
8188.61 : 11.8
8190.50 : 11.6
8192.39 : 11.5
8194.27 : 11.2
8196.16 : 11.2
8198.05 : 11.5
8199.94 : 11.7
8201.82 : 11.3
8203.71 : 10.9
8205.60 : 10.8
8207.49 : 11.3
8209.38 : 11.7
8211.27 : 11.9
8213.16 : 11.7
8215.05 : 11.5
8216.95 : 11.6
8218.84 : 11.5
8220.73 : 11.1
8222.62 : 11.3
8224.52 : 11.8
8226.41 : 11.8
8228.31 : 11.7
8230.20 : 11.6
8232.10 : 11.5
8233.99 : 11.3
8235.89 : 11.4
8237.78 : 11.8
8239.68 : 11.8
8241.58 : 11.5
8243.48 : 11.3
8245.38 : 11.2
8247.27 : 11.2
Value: 11.6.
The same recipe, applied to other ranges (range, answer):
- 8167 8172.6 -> 11.3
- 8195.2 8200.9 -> 11.5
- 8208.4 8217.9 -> 11.7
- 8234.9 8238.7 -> 11.6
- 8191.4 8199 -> 11.3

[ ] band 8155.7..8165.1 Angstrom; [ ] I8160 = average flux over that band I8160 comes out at 11.5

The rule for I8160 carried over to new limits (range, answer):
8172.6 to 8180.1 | 11.9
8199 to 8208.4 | 11.2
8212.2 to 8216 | 11.6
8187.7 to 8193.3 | 11.6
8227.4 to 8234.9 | 11.5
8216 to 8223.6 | 11.4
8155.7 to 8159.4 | 11.9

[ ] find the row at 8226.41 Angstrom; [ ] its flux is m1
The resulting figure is 11.8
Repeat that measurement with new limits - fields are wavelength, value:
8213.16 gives 11.7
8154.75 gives 11.9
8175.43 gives 12.1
